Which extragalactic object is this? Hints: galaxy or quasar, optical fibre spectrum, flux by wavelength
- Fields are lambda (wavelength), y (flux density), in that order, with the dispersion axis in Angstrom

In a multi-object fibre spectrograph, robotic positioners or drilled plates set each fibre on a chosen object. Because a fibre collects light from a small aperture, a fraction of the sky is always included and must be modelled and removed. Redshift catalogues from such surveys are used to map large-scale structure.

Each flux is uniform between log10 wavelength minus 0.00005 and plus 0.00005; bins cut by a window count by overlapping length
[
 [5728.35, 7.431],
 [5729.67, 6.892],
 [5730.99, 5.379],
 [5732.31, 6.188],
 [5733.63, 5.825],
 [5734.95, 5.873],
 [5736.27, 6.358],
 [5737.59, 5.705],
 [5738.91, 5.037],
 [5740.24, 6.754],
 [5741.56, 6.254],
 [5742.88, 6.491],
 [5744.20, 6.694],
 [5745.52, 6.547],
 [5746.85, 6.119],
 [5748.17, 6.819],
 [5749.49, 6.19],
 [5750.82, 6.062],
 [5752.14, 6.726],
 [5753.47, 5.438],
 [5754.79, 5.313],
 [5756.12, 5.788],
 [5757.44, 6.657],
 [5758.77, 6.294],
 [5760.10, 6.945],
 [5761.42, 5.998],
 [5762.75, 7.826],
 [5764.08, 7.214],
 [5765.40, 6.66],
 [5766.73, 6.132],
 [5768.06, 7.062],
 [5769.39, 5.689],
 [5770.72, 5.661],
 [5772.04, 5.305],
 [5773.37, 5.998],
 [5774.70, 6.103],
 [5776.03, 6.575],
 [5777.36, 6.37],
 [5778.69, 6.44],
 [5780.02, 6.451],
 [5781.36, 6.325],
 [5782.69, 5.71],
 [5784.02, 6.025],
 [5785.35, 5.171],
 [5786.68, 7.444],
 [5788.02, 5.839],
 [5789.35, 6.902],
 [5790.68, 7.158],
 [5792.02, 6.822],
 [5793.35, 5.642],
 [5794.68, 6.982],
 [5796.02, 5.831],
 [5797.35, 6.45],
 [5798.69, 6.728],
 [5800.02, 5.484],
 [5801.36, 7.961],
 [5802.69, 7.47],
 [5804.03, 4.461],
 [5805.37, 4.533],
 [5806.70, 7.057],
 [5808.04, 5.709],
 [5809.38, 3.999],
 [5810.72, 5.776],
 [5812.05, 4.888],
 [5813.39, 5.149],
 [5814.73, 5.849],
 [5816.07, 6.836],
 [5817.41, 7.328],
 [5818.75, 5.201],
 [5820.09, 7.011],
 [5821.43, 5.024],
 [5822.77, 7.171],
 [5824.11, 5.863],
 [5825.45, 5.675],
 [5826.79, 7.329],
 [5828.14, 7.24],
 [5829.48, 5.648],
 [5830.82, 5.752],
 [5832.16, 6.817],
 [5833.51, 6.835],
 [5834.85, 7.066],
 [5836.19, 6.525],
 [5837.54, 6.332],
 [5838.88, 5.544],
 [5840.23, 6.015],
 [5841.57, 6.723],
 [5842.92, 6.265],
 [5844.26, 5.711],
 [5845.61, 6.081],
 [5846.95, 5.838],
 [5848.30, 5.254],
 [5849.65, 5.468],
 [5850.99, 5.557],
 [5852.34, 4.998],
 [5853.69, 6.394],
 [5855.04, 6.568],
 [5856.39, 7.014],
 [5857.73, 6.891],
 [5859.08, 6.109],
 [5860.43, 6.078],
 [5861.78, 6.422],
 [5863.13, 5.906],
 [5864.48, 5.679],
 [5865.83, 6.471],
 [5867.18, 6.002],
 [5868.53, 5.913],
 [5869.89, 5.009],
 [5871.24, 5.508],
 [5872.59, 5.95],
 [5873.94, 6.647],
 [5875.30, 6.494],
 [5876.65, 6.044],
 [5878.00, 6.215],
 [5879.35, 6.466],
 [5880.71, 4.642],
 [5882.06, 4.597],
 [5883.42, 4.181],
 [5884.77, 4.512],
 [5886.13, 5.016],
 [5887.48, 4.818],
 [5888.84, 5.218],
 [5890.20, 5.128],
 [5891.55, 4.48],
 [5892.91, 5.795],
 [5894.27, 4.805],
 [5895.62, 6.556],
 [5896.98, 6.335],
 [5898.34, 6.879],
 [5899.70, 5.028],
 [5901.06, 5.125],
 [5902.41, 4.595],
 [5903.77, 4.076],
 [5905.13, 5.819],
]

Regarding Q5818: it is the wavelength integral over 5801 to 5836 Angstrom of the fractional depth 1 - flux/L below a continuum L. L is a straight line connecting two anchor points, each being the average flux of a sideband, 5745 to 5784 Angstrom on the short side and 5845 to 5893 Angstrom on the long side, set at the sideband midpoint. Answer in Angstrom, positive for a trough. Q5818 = -0.88 Angstrom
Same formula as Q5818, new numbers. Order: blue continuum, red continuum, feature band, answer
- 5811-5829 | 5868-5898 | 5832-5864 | -1.6 Angstrom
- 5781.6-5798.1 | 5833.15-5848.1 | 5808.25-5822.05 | 1.3 Angstrom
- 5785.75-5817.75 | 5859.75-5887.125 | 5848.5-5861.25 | -0.6 Angstrom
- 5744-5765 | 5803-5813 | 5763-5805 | -4.0 Angstrom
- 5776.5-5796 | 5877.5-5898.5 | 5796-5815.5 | 1.1 Angstrom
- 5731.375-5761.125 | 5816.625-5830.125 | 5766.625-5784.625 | 0.3 Angstrom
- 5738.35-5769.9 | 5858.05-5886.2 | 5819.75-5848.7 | -1.6 Angstrom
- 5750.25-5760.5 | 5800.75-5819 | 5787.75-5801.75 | -1.3 Angstrom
